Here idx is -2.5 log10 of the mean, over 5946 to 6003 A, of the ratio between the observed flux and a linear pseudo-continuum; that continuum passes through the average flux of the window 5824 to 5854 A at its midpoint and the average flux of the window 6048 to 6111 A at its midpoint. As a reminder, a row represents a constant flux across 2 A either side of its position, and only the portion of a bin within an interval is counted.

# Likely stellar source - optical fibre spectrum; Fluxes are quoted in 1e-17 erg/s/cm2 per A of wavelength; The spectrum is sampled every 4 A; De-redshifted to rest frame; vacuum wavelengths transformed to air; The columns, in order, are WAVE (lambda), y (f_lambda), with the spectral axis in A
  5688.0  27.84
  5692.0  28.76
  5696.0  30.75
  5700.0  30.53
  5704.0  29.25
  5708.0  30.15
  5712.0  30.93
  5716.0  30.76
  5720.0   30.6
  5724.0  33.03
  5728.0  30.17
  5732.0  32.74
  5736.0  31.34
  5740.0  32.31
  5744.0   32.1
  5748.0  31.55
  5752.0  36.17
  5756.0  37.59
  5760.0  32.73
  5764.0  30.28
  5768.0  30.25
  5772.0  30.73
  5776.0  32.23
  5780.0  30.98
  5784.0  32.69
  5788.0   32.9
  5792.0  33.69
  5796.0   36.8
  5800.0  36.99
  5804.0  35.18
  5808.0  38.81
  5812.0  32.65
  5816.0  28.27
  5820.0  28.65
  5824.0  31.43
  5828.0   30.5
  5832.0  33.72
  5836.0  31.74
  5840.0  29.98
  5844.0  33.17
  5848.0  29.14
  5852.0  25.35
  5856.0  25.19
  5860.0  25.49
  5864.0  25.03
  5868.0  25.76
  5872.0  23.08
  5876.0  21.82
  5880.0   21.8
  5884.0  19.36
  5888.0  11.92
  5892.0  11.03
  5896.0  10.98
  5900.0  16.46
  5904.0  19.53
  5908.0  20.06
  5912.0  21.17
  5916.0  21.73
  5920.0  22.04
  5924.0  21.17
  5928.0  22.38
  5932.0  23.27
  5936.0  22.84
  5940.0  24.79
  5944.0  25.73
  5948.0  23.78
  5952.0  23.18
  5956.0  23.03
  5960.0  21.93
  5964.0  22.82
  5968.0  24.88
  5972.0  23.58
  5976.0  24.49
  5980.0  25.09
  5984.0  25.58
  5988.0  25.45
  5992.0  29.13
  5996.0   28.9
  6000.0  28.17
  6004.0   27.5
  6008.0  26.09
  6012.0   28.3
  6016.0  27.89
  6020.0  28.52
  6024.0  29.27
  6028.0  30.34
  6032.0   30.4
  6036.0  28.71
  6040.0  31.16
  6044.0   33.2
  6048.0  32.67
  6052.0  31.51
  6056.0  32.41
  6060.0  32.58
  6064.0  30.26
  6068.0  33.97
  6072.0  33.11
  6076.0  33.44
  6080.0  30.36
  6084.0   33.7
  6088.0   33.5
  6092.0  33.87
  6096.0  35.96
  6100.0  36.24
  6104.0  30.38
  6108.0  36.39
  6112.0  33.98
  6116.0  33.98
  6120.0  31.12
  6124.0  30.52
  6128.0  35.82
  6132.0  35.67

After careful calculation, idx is 0.27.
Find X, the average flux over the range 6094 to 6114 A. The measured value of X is 34.6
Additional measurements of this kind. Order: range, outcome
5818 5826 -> 30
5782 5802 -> 34.6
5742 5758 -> 34.4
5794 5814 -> 36.1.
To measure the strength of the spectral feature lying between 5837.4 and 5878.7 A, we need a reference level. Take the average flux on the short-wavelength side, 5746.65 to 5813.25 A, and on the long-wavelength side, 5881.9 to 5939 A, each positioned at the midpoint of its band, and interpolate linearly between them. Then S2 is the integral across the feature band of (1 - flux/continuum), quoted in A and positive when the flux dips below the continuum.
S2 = -2.4 A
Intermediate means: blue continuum 33.7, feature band 26.4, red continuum 19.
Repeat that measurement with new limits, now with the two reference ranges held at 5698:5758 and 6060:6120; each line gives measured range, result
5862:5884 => 6.4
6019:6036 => 1.8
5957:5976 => 5.5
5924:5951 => 7.6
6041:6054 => 0.3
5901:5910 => 3.6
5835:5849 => 0.6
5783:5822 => -1.7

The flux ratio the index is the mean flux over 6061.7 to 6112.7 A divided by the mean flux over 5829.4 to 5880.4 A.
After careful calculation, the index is 1.23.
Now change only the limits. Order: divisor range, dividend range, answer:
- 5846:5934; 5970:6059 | 1.36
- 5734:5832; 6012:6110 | 0.98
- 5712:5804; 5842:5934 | 0.66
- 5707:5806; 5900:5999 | 0.72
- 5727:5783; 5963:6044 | 0.85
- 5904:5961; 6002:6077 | 1.35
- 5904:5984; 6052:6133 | 1.45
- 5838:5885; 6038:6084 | 1.26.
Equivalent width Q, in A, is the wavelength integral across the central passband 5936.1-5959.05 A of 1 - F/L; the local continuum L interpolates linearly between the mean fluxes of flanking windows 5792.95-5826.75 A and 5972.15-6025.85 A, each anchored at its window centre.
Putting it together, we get 4.0 A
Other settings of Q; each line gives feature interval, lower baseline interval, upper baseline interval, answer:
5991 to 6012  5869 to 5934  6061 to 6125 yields -1.1 A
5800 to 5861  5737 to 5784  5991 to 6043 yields 1.1 A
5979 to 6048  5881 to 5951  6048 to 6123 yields -2.7 A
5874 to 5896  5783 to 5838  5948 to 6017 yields 9.8 A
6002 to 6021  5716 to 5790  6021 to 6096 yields 2.6 A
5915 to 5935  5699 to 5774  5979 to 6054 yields 5.1 A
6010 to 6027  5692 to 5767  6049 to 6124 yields 2.2 A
